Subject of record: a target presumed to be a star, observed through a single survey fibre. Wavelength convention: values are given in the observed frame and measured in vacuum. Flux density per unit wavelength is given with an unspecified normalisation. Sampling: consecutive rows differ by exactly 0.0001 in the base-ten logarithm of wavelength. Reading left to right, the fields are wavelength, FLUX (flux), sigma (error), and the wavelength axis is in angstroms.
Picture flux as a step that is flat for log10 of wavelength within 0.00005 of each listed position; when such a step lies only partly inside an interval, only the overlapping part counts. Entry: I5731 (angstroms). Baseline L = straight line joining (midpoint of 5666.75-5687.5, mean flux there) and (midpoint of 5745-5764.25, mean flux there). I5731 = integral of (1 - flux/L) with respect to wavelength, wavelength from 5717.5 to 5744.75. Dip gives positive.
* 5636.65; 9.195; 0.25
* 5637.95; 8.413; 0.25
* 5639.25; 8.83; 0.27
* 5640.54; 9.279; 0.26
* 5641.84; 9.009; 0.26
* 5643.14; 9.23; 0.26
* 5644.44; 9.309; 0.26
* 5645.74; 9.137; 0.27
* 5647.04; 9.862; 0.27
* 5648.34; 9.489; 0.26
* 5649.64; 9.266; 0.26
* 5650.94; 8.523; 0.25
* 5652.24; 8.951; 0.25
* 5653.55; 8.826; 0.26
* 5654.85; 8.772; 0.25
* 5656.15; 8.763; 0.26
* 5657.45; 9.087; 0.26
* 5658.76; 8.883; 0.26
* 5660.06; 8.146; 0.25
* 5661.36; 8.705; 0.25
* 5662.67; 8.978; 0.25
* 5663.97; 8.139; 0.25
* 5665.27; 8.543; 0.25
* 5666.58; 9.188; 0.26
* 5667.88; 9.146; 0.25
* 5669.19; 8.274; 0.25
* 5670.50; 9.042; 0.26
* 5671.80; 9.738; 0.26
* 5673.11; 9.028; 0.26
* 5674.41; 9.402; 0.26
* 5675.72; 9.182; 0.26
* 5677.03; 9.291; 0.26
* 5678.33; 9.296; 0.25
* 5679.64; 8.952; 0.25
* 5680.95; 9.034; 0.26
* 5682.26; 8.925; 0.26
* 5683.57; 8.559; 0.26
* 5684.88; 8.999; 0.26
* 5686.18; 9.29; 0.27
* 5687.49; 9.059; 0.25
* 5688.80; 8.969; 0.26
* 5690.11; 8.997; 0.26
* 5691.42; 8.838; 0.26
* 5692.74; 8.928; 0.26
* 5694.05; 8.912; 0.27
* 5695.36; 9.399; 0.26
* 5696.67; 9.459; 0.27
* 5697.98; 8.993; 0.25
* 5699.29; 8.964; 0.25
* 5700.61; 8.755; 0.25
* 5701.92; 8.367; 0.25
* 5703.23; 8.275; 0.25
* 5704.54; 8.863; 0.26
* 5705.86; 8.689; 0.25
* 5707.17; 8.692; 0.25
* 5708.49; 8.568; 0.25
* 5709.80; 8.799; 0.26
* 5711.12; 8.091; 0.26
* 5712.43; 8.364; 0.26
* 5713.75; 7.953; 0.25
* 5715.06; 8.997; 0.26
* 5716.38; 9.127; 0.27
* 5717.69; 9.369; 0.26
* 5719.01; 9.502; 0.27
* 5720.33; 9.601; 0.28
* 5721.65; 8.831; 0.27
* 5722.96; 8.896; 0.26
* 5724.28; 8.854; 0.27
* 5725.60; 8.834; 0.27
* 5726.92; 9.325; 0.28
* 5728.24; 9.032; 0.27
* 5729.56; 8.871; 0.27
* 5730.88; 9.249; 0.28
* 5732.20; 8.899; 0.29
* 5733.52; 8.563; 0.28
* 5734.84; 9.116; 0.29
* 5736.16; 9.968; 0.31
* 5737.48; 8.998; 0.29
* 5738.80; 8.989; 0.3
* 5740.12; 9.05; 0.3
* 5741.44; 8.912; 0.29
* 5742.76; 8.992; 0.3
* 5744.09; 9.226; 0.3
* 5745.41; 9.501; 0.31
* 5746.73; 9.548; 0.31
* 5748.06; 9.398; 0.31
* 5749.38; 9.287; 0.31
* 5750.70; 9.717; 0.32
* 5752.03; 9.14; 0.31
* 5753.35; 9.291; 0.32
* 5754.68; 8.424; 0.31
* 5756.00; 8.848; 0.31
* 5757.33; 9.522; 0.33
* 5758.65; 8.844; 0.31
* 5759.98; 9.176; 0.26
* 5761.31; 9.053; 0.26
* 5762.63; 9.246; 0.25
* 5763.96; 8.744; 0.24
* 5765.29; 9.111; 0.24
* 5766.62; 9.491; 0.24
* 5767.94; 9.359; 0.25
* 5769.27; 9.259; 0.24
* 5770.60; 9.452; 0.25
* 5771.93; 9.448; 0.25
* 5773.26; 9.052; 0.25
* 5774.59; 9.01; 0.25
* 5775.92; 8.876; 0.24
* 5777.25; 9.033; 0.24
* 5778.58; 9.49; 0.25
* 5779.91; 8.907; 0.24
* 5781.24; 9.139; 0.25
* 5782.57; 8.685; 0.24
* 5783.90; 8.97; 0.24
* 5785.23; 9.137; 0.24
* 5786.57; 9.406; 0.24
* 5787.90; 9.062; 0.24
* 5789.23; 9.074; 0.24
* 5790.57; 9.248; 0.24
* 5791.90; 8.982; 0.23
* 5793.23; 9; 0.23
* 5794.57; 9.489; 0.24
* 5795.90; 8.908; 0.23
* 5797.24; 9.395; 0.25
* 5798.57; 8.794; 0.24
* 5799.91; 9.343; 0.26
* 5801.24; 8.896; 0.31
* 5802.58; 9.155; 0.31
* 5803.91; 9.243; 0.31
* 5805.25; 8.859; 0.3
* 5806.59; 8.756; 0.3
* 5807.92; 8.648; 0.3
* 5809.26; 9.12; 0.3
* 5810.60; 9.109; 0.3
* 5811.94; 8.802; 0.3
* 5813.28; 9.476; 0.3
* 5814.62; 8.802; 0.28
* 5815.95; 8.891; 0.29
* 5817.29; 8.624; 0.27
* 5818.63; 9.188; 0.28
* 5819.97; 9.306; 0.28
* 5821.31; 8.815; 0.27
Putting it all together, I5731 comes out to 0.2 angstroms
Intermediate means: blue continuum 9.08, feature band 9.09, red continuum 9.19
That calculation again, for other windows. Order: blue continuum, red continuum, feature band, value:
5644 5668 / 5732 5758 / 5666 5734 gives 0.8 angstroms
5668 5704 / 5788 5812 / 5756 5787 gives -0.3 angstroms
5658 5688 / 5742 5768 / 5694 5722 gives 0.6 angstroms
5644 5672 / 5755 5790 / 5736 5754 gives -0.4 angstroms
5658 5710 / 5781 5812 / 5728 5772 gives -0.8 angstroms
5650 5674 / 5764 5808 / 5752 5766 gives 0.0 angstroms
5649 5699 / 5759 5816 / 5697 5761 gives 0.3 angstroms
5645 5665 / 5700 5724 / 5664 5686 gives -0.4 angstroms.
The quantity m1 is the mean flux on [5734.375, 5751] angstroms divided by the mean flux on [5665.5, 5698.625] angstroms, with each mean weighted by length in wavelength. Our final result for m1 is 1.02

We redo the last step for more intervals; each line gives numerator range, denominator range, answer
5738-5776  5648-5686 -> 1.03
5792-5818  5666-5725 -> 1.01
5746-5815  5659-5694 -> 1.02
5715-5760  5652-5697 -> 1.02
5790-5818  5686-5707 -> 1.01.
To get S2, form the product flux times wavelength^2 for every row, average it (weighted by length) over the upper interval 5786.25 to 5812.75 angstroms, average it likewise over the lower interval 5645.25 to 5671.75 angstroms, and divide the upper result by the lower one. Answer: 1.07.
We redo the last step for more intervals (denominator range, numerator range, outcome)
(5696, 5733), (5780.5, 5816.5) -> 1.05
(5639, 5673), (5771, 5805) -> 1.06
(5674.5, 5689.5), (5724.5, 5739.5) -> 1.02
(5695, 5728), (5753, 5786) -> 1.05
